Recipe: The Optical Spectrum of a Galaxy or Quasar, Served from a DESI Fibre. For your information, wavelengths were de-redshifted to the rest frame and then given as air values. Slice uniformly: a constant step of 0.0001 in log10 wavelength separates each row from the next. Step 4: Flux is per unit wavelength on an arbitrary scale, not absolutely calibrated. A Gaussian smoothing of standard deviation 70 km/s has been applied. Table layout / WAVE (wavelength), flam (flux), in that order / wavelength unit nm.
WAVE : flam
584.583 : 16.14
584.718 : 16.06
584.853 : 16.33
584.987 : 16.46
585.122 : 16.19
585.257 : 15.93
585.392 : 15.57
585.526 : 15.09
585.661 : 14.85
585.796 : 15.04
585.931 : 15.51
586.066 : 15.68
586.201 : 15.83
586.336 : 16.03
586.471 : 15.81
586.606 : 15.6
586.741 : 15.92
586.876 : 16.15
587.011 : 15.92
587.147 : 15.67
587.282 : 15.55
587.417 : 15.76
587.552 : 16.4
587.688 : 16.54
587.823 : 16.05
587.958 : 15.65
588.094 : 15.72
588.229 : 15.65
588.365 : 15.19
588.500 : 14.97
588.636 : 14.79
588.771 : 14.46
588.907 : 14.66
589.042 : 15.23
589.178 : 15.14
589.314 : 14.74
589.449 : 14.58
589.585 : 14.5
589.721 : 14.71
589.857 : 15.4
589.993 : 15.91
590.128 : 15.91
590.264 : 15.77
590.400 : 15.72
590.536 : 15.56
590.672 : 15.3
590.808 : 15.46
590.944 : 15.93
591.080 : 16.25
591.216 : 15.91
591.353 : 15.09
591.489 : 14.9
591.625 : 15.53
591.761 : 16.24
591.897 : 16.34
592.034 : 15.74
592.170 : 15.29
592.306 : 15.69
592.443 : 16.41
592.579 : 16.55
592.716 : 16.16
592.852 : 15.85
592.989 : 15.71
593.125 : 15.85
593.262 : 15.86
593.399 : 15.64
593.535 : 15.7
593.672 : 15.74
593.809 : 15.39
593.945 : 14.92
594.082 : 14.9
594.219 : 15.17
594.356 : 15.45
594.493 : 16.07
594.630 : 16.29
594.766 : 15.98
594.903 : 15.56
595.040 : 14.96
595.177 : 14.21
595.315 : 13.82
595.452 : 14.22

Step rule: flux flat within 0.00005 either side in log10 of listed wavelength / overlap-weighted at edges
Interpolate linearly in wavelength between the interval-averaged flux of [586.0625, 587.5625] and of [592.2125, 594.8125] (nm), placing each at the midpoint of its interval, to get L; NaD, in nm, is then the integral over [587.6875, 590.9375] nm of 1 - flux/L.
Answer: 0.10 nm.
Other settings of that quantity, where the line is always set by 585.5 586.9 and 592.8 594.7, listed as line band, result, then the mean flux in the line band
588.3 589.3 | 0.044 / 14.9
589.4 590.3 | 0.020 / 15.2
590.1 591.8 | -0.005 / 15.6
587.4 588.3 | -0.022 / 16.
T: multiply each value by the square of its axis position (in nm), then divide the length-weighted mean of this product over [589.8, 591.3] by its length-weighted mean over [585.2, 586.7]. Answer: 1.03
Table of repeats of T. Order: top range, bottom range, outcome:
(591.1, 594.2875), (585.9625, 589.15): 1.02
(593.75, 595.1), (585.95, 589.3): 1.02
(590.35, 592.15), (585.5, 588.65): 1.02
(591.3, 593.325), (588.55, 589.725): 1.08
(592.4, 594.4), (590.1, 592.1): 1.01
